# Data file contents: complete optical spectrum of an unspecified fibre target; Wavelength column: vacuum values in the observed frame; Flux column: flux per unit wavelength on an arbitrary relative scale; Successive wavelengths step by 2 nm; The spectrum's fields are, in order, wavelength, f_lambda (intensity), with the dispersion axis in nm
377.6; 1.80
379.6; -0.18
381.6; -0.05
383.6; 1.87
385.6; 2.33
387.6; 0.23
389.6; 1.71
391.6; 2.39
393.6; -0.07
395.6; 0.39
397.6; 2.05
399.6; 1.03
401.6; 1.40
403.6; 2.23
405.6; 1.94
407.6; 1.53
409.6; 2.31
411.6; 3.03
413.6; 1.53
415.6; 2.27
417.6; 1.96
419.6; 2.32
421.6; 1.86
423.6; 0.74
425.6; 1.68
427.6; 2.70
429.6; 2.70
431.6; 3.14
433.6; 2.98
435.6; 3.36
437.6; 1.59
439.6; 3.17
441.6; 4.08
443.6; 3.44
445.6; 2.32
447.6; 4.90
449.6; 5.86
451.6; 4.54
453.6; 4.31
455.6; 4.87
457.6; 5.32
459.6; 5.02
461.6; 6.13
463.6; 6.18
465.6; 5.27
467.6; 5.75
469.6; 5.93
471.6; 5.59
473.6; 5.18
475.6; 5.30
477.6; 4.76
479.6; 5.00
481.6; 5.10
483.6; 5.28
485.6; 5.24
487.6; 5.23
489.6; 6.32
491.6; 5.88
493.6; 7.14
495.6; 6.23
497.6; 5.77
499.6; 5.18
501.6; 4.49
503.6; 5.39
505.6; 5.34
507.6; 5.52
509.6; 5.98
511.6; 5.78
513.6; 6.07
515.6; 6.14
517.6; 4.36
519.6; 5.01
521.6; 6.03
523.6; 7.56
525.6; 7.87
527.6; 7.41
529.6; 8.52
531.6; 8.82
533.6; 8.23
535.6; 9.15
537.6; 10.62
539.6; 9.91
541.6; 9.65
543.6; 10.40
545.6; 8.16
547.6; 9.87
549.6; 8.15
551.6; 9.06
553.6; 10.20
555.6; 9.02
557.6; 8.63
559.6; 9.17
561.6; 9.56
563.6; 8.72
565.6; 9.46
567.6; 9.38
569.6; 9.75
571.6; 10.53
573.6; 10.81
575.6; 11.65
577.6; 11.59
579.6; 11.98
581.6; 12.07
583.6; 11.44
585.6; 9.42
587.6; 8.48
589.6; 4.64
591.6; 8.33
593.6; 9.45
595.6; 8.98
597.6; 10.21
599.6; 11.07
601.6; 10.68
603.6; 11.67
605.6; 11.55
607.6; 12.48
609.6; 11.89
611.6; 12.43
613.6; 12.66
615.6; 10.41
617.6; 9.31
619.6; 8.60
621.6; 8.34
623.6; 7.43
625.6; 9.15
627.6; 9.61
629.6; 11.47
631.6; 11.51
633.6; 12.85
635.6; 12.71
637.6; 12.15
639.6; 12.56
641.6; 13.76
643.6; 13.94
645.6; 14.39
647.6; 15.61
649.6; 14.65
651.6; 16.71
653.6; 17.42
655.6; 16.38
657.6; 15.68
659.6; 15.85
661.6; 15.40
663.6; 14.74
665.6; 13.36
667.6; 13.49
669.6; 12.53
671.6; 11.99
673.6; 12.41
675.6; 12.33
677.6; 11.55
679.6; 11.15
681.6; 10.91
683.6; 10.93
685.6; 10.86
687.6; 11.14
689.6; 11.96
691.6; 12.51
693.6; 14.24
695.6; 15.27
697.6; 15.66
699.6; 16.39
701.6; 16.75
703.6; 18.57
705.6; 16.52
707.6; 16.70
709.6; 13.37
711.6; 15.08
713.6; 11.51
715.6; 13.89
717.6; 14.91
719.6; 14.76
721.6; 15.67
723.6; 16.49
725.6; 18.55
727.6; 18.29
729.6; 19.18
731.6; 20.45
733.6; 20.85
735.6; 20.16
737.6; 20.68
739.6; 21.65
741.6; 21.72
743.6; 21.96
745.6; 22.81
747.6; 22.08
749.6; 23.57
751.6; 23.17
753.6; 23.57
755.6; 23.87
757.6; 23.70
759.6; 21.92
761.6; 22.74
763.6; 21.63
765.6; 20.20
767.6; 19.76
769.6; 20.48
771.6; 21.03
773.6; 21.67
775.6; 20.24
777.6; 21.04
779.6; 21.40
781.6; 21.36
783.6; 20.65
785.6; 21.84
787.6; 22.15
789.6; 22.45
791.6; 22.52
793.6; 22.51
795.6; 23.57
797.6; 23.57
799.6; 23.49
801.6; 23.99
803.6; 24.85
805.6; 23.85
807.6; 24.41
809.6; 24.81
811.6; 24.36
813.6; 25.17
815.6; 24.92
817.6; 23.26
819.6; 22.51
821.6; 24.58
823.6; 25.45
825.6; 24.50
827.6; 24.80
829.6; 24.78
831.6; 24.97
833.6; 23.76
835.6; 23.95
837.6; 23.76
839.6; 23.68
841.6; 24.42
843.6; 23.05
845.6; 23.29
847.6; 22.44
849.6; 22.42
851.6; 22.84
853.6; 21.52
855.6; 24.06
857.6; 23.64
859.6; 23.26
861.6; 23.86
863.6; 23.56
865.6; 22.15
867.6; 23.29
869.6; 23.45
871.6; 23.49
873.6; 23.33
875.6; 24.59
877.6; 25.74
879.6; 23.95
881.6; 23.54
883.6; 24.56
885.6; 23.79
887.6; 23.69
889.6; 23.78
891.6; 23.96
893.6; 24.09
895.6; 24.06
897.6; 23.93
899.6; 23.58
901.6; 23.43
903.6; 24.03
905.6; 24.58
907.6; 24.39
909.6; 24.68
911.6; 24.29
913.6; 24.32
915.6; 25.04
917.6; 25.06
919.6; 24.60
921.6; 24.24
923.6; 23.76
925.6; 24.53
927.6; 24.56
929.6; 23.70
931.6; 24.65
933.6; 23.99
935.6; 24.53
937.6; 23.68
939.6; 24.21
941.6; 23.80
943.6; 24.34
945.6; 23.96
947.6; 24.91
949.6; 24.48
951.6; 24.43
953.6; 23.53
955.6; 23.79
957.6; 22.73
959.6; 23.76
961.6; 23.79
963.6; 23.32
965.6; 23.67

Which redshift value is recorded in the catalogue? 0.000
